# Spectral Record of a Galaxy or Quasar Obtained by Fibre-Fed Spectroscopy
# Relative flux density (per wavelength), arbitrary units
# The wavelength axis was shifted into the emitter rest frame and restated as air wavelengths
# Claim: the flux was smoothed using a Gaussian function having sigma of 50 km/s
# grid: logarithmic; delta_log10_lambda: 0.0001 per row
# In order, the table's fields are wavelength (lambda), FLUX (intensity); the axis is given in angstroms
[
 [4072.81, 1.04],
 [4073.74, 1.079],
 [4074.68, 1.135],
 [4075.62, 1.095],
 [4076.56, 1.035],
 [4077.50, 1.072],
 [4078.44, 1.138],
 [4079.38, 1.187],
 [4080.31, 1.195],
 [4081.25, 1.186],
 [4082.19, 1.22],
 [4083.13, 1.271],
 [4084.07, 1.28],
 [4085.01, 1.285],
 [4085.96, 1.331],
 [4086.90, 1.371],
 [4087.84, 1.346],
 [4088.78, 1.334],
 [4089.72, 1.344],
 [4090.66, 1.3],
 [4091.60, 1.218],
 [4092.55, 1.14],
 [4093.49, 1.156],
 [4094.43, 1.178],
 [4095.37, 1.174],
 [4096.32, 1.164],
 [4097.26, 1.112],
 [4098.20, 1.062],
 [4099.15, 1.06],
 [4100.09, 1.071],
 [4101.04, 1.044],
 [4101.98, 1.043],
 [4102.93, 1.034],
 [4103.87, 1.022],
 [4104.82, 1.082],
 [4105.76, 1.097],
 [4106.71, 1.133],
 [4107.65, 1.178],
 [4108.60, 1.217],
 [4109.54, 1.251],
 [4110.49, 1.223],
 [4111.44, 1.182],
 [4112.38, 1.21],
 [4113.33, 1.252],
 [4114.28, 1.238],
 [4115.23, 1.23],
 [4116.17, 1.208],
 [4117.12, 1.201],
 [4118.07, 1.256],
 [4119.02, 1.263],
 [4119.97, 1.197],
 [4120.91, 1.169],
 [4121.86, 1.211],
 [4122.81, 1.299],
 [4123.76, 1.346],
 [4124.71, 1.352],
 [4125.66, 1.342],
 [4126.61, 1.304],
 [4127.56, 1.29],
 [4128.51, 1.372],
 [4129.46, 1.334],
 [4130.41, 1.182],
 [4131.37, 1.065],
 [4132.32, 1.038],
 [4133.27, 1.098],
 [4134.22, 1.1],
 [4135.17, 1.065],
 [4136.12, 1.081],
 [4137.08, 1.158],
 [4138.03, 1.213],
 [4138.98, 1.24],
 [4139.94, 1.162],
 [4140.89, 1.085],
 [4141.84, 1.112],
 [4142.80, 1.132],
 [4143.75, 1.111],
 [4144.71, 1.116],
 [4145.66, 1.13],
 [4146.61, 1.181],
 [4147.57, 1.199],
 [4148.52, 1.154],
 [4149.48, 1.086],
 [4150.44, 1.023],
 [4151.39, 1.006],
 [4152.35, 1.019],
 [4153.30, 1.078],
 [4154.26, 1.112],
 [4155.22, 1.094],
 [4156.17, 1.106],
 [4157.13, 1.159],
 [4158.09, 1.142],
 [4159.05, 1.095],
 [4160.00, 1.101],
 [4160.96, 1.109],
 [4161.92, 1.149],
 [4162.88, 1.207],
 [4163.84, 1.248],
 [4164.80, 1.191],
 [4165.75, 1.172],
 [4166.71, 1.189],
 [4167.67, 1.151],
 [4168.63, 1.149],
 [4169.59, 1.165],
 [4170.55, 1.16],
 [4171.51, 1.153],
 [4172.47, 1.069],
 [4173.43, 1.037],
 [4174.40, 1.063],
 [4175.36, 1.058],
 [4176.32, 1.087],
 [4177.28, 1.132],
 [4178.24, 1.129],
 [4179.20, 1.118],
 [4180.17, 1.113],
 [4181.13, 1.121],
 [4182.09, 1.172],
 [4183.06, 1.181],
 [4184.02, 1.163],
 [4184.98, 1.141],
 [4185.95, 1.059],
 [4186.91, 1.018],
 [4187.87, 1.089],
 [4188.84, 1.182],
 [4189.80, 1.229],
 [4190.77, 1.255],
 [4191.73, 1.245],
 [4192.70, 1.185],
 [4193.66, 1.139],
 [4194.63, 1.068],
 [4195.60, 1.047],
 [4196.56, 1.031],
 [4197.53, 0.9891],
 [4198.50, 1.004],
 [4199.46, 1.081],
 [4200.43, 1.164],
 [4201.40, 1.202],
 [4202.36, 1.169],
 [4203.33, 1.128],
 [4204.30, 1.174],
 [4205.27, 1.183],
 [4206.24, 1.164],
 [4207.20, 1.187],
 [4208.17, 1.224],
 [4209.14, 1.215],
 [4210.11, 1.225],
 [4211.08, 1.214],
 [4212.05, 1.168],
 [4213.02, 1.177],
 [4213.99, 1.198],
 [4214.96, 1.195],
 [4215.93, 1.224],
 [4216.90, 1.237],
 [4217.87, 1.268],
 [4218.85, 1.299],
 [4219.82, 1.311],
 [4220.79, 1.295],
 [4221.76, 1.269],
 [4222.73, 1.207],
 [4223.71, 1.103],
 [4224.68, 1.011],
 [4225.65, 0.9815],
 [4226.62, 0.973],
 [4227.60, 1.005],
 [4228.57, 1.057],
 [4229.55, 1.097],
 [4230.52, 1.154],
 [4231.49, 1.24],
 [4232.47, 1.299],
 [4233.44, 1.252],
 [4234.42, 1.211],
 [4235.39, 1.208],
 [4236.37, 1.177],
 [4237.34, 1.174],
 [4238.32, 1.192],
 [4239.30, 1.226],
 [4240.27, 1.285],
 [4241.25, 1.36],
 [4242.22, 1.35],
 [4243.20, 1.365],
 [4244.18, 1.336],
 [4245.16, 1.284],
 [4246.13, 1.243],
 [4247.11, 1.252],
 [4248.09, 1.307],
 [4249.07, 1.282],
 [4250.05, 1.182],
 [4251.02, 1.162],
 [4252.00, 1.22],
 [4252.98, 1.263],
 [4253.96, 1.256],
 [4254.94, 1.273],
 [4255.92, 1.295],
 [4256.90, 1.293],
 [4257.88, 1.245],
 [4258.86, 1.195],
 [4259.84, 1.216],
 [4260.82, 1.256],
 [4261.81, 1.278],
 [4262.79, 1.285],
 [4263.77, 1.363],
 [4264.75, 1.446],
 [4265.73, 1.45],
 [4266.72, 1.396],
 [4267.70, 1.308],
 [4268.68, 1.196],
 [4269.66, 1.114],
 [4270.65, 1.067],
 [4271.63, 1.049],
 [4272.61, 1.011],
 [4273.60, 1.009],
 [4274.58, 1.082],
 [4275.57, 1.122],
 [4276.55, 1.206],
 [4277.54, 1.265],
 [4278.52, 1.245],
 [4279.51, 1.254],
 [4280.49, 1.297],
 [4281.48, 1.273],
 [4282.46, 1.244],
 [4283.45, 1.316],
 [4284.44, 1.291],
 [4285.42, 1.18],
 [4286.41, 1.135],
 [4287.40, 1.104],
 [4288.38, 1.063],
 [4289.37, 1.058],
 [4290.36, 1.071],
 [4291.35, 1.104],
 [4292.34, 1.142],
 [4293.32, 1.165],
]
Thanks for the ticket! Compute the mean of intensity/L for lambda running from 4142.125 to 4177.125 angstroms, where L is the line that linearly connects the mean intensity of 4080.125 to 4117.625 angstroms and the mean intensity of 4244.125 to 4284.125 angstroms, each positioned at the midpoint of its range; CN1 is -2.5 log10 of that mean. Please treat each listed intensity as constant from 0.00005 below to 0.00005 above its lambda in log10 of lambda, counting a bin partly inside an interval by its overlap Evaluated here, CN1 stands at 0.08 mag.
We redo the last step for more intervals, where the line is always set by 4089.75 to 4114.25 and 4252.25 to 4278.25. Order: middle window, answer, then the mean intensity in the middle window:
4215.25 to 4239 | 0.030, 1.18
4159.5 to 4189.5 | 0.049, 1.13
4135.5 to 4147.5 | 0.023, 1.14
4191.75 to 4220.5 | 0.027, 1.17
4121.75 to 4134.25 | -0.074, 1.24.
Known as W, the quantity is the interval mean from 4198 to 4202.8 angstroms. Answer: 1.12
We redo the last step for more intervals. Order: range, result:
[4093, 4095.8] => 1.17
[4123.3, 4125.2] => 1.35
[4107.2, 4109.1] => 1.2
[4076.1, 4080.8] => 1.13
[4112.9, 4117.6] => 1.23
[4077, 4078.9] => 1.1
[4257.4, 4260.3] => 1.22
